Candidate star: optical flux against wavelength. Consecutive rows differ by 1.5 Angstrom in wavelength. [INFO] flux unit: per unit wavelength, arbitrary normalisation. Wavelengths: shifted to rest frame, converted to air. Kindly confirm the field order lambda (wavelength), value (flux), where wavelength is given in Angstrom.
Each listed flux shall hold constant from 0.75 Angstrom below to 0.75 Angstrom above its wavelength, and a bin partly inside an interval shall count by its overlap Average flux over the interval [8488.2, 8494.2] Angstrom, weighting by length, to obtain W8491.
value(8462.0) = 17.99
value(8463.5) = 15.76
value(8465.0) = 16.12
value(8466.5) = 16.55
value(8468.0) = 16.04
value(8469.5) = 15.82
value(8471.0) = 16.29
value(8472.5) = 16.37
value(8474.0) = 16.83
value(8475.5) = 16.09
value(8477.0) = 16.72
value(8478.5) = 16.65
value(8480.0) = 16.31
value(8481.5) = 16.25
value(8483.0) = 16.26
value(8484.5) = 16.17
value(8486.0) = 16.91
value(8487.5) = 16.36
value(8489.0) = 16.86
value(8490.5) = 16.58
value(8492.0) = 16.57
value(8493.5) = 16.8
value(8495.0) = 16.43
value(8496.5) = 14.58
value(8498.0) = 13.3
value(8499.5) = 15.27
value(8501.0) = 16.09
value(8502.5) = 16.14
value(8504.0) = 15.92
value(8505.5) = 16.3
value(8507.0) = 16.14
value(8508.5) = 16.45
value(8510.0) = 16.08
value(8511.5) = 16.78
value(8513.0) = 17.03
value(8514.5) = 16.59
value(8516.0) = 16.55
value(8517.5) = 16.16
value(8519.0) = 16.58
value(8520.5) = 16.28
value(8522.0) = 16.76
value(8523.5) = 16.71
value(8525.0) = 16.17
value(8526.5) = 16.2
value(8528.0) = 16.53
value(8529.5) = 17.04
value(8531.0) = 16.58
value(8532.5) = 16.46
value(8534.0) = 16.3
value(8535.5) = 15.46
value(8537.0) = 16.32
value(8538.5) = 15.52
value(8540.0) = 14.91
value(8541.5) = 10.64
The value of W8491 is 16.7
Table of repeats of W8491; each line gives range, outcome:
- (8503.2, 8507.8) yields 16.1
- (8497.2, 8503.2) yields 15.2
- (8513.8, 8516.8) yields 16.6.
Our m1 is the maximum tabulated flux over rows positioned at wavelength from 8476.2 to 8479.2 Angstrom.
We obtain 16.72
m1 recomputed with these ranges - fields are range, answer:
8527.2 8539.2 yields 17.04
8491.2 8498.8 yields 16.8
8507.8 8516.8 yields 17.03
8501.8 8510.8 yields 16.45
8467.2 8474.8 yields 16.83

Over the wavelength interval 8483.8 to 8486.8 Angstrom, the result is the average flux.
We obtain 16.5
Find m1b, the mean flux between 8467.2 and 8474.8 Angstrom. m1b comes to 16.3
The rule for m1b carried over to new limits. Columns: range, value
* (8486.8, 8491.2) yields 16.6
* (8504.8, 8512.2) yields 16.3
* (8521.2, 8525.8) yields 16.5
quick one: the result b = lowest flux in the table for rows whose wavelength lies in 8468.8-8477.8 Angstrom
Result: 15.82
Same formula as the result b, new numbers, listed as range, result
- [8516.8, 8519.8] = 16.16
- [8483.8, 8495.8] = 16.17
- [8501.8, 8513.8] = 15.92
